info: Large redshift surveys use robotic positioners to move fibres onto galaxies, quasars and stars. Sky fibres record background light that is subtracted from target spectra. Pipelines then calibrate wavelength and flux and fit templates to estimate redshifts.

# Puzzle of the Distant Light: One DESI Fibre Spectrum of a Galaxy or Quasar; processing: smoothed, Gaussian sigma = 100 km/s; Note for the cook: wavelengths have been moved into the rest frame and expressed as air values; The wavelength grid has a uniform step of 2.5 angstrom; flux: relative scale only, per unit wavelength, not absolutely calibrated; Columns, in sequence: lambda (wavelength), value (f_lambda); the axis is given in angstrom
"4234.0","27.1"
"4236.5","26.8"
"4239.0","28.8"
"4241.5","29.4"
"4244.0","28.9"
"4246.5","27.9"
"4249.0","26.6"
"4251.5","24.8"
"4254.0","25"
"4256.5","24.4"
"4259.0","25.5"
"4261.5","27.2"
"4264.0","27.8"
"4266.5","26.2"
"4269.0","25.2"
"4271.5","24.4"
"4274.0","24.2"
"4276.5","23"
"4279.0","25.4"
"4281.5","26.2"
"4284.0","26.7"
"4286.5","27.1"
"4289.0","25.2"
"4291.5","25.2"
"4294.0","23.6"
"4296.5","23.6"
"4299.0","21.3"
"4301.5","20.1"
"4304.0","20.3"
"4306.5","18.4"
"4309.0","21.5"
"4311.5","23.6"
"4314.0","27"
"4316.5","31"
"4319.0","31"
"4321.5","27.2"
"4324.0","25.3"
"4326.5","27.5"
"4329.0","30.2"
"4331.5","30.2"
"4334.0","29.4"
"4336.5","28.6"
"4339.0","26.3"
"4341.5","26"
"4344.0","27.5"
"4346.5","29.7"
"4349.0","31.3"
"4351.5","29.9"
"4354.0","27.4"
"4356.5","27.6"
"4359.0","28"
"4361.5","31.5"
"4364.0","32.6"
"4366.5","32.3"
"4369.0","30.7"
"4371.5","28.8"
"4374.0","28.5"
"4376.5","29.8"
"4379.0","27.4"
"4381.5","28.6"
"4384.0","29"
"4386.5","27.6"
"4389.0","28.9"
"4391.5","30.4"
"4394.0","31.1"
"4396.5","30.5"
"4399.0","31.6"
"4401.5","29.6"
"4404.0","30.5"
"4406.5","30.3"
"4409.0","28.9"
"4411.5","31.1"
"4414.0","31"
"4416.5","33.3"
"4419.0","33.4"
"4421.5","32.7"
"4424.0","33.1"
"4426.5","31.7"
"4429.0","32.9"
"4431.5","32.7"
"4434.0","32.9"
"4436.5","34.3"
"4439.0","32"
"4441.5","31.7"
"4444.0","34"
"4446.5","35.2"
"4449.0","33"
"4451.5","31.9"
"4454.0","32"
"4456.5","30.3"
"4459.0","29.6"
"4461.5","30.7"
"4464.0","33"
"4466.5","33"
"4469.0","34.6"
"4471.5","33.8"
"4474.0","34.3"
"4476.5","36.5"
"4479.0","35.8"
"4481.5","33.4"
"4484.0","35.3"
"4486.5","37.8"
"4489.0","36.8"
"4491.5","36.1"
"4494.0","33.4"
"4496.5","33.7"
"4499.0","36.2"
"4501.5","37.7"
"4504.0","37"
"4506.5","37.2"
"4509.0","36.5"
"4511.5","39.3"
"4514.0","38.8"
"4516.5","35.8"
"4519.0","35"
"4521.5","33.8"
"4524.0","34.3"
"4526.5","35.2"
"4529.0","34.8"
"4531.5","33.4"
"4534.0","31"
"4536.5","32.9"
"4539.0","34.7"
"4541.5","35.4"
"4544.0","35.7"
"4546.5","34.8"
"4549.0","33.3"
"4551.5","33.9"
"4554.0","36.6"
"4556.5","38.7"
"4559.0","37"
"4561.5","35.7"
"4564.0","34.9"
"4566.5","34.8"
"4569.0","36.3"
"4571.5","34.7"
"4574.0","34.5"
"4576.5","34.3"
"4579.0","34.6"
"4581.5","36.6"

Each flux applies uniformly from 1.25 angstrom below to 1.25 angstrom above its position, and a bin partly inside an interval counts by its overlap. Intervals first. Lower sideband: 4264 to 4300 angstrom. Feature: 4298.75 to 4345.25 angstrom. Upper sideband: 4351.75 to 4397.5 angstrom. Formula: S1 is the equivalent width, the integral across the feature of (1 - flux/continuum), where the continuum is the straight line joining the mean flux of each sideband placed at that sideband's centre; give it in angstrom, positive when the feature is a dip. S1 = 1.6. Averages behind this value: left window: 24.9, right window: 29.5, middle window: 26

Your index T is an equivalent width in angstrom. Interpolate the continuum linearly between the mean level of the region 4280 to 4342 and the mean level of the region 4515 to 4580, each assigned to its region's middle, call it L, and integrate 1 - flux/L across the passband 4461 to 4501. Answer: -3.1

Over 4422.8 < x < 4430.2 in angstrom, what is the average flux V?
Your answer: 32.6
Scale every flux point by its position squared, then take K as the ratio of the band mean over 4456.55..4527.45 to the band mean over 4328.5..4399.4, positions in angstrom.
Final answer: 1.27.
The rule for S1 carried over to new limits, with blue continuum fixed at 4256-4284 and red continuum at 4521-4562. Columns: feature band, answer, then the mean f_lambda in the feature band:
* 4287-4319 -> 3.4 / 23.8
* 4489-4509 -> -1.6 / 36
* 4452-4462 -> 0.4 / 30.7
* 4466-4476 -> -0.6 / 34.2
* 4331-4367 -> -1.2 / 29.1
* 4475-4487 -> -1.1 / 35.6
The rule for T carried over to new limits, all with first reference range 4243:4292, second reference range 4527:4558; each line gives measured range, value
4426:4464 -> -1.0 angstrom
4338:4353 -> -0.1 angstrom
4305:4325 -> 1.3 angstrom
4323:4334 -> -0.3 angstrom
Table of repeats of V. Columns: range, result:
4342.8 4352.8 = 29.6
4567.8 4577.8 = 34.9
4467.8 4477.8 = 34.8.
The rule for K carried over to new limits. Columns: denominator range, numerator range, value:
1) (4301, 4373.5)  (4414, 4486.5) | 1.26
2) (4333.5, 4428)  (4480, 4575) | 1.26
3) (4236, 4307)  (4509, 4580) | 1.58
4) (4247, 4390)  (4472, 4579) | 1.45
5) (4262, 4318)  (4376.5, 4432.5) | 1.32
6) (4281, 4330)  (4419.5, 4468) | 1.38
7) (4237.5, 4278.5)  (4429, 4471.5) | 1.36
